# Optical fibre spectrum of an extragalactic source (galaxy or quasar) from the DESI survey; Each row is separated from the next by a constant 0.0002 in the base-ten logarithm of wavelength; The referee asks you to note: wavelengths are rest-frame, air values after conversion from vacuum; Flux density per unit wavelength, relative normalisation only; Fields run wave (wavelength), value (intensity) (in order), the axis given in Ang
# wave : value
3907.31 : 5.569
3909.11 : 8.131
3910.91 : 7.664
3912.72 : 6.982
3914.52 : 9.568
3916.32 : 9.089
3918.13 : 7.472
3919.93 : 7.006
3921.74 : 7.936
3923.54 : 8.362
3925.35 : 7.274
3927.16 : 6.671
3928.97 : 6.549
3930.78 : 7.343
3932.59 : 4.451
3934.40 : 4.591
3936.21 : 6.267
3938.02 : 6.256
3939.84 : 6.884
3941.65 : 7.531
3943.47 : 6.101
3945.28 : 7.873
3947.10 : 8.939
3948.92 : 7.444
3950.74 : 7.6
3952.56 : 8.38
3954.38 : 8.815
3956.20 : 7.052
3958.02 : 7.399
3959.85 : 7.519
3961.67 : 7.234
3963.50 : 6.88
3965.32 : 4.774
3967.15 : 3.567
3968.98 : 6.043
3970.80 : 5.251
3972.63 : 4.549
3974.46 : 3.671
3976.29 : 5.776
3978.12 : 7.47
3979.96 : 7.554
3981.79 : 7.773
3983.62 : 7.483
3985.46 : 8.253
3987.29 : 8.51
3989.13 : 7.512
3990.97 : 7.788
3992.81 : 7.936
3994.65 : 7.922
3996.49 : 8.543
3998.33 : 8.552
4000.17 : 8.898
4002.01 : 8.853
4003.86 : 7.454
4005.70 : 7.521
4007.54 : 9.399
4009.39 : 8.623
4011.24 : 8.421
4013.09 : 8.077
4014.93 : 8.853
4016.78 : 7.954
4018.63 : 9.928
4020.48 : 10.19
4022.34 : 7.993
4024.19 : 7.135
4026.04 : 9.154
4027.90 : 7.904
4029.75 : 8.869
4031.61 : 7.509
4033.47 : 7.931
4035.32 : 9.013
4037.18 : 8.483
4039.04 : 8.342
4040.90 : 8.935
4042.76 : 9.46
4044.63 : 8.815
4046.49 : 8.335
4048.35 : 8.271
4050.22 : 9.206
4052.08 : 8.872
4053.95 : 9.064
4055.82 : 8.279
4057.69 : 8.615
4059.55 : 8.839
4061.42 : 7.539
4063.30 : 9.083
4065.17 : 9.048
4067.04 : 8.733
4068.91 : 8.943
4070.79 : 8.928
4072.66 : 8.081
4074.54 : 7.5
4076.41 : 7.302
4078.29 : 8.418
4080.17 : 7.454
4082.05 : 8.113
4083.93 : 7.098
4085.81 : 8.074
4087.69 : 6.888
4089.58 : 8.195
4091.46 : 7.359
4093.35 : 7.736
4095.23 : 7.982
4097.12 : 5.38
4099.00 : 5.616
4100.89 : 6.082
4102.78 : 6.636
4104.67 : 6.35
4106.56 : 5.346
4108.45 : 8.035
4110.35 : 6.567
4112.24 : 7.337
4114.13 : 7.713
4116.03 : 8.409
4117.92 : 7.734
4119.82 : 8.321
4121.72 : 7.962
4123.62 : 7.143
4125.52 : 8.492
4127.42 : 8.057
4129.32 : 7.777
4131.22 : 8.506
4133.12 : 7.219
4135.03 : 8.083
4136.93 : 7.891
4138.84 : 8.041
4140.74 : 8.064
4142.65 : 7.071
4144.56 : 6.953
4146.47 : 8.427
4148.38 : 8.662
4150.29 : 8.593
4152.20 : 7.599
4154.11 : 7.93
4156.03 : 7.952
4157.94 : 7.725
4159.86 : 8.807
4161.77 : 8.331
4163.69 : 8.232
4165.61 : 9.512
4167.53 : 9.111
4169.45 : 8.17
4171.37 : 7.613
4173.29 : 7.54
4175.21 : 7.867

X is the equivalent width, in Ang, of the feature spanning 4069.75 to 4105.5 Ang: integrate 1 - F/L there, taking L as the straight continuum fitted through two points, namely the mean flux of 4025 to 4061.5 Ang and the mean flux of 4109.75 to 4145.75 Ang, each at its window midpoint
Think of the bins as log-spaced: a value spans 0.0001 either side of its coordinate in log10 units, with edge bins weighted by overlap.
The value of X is 3.66 Ang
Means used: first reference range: 8.59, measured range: 7.33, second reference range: 7.77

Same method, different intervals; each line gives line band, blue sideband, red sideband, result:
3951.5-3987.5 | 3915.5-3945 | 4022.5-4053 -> 3.9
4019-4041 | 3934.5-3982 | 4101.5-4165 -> -4.2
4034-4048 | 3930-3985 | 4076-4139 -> -3.2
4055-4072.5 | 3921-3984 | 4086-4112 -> -4.7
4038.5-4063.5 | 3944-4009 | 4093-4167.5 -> -4.0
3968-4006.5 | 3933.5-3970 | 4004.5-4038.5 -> 2.1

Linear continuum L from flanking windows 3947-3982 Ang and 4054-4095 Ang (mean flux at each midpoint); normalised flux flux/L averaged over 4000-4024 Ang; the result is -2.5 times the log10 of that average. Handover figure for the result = -0.18 mag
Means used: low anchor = 6.61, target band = 8.57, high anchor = 8.12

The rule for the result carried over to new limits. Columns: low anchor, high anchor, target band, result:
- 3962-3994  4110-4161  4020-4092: -0.159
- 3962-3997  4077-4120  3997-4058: -0.234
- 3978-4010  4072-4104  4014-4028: -0.105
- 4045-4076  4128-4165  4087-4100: 0.189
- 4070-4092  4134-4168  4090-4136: 0.088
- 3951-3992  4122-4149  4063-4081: -0.120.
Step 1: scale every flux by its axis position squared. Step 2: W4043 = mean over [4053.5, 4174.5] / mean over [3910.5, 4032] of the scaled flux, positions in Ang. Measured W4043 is 1.12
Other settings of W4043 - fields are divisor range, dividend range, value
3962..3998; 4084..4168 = 1.22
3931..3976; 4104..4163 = 1.32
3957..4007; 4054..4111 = 1.13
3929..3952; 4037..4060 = 1.36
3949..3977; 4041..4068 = 1.44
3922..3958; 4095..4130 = 1.10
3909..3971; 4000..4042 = 1.25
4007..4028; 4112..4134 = 0.96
